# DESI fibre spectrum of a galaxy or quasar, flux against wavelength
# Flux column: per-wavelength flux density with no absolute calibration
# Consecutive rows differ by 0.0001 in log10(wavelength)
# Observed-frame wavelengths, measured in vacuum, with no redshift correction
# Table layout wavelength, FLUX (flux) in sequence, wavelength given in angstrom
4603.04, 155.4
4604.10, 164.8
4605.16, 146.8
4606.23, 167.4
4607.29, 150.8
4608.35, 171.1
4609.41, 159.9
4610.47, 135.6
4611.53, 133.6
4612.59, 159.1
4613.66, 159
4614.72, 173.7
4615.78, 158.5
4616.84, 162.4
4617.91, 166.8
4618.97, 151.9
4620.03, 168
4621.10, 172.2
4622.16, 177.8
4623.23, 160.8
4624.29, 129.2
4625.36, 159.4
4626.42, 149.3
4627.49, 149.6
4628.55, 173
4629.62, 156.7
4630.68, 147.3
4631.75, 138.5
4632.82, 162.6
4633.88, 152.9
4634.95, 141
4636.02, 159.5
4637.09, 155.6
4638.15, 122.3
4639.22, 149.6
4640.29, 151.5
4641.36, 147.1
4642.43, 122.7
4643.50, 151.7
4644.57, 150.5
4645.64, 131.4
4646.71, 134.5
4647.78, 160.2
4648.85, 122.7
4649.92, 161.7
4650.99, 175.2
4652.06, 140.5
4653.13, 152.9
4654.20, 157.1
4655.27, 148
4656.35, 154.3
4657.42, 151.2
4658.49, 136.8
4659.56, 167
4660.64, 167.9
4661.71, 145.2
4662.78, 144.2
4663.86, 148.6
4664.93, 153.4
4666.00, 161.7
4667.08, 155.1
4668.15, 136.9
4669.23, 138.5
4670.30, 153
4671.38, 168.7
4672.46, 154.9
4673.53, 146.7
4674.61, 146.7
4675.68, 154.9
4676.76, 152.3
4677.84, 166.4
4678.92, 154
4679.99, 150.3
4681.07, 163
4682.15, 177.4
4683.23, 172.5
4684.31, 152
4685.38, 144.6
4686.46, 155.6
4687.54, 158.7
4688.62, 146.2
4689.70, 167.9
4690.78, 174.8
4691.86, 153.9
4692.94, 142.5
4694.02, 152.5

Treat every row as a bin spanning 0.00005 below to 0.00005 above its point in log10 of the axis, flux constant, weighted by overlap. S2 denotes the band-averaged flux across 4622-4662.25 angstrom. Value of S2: 150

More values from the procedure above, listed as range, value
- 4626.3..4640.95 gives 151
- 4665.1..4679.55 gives 153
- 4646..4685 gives 153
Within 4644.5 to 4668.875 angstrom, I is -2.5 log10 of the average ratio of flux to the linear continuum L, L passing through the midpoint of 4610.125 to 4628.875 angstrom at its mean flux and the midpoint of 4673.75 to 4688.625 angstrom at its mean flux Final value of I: 0.05 mag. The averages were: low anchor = 158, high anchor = 157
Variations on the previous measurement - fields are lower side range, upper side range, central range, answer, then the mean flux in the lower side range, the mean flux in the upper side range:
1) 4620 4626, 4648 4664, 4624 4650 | 0.069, 160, 152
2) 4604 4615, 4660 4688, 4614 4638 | -0.011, 156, 155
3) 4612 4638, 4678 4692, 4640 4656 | 0.078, 157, 160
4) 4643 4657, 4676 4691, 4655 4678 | 0.014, 149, 159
